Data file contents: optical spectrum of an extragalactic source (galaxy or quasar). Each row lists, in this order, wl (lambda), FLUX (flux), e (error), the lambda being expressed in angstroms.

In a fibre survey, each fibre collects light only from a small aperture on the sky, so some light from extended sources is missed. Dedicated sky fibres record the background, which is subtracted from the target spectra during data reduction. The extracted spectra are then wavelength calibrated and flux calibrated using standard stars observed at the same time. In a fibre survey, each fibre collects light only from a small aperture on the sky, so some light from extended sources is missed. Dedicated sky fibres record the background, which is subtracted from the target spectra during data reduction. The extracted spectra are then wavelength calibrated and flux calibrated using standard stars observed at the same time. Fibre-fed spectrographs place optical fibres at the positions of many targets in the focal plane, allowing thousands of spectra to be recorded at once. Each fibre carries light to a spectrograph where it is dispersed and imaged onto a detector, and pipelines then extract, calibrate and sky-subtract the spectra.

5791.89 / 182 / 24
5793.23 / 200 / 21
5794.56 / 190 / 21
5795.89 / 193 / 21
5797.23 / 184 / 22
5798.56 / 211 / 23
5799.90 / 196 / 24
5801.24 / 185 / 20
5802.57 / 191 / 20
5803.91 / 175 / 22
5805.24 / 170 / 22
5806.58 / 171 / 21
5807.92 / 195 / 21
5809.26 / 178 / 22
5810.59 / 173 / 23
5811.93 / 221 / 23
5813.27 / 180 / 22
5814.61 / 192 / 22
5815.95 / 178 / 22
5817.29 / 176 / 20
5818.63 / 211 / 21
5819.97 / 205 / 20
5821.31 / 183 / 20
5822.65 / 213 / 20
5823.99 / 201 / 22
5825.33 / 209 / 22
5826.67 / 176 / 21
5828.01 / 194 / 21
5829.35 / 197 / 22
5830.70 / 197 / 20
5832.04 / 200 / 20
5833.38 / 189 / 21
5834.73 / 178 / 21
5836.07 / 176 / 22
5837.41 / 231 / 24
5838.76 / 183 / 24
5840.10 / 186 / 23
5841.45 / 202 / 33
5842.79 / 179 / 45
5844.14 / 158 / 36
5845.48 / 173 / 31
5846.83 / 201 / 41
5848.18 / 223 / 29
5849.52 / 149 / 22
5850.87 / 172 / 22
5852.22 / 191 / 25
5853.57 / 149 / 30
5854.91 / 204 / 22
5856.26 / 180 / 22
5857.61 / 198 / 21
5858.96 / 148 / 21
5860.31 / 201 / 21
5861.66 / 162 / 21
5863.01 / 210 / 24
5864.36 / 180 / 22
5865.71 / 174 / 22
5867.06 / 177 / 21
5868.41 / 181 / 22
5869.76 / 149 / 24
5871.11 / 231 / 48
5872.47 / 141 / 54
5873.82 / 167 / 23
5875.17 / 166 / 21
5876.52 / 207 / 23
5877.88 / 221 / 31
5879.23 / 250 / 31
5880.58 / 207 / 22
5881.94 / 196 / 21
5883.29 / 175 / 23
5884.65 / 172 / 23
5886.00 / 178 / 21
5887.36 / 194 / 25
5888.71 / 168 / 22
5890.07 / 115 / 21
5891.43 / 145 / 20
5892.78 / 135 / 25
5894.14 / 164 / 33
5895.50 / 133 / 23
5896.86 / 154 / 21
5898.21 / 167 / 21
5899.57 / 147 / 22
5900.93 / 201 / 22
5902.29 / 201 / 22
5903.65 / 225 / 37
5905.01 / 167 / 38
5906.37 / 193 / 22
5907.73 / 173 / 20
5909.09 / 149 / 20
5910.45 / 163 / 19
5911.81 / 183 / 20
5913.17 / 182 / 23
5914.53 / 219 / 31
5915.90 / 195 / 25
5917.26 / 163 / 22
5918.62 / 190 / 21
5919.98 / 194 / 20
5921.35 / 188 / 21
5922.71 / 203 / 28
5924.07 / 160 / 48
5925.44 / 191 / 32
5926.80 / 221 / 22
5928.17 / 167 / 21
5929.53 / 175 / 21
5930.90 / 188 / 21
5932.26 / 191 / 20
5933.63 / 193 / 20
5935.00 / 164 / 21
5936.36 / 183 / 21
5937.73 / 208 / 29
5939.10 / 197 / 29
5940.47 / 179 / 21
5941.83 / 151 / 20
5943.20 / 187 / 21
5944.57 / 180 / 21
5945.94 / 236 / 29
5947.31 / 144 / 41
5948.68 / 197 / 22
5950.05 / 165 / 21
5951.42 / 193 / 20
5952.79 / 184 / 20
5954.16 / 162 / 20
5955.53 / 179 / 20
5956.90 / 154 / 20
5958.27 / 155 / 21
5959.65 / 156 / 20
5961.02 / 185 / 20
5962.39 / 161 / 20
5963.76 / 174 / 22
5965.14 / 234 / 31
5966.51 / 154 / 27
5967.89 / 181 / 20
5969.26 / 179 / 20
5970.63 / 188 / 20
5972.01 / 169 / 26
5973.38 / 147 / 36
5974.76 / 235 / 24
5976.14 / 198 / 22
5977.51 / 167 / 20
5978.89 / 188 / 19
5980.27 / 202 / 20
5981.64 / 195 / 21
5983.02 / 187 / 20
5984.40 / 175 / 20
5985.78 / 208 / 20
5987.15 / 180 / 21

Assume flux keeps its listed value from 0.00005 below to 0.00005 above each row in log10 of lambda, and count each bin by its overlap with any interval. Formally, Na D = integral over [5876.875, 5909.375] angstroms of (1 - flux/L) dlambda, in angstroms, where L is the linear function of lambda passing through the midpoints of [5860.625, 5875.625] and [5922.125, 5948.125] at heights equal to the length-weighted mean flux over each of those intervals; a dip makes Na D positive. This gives 0.6 angstroms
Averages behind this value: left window 177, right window 185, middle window 177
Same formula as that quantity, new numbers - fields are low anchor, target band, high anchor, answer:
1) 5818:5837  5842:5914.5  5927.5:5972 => 4.0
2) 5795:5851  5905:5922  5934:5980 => 0.1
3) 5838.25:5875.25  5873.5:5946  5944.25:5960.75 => -1.6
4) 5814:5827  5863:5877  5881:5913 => 0.0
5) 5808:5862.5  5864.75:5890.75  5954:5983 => 0.4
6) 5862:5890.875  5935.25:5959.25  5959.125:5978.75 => 0.3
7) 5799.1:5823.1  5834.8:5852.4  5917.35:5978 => 0.1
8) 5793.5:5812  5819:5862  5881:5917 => -1.5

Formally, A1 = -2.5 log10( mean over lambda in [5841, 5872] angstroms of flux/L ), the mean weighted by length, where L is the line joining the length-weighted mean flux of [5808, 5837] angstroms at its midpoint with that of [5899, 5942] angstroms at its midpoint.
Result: 0.05 mag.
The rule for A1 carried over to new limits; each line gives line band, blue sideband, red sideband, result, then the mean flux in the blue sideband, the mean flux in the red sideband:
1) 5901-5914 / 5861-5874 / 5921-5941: 0.00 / 178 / 187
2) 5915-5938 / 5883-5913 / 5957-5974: -0.10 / 168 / 173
